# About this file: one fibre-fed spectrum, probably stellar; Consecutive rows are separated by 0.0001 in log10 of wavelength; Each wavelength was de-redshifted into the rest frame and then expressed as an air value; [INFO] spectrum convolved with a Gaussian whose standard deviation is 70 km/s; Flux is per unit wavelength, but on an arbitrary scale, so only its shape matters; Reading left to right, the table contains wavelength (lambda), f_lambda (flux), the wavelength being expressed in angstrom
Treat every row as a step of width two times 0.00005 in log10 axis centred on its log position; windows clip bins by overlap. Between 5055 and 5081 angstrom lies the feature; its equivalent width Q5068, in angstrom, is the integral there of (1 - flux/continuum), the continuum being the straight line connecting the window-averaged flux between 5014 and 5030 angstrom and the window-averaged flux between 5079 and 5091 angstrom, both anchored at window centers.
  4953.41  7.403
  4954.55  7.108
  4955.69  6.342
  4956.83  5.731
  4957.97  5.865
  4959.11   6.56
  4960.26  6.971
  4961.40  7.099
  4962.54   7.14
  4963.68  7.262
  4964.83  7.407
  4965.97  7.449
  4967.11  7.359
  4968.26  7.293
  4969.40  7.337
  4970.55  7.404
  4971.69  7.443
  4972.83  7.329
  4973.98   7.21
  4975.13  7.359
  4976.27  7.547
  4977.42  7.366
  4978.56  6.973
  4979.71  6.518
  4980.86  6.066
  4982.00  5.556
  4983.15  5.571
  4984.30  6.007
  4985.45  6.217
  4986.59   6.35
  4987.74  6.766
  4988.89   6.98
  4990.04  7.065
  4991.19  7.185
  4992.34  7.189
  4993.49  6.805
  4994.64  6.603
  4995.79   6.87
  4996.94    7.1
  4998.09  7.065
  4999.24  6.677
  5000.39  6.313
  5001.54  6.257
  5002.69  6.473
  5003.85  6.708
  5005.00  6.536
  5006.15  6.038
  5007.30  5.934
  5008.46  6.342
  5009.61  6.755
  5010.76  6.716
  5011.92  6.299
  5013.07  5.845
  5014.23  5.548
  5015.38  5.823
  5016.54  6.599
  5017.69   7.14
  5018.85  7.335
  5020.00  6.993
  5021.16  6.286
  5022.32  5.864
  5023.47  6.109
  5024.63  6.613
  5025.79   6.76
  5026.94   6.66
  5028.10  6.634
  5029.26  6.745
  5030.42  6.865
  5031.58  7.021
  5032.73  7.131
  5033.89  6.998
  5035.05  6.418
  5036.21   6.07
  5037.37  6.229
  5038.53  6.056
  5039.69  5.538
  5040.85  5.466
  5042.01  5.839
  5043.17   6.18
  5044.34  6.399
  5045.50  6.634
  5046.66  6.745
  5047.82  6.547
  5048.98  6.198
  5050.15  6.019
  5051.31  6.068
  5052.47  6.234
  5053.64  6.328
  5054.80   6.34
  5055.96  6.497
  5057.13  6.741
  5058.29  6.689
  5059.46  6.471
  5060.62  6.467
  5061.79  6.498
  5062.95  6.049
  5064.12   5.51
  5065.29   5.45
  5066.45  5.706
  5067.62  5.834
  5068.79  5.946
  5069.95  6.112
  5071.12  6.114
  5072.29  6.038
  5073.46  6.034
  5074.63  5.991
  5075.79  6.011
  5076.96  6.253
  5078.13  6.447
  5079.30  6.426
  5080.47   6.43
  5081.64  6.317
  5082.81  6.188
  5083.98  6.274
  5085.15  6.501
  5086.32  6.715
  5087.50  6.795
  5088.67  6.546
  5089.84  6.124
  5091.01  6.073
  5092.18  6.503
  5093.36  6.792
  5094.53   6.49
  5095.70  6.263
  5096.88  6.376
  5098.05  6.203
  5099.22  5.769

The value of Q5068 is 1.1 angstrom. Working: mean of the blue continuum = 6.53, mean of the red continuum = 6.41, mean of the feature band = 6.17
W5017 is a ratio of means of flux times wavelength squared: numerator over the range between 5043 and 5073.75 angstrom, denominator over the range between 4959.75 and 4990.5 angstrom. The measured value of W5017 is 0.93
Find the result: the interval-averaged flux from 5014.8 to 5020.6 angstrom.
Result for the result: 6.78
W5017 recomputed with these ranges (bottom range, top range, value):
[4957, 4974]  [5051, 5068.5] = 0.90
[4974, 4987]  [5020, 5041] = 1.01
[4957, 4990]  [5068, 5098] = 0.96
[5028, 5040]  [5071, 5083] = 0.97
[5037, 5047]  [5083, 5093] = 1.07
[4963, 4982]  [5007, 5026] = 0.91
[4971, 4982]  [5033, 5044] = 0.89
